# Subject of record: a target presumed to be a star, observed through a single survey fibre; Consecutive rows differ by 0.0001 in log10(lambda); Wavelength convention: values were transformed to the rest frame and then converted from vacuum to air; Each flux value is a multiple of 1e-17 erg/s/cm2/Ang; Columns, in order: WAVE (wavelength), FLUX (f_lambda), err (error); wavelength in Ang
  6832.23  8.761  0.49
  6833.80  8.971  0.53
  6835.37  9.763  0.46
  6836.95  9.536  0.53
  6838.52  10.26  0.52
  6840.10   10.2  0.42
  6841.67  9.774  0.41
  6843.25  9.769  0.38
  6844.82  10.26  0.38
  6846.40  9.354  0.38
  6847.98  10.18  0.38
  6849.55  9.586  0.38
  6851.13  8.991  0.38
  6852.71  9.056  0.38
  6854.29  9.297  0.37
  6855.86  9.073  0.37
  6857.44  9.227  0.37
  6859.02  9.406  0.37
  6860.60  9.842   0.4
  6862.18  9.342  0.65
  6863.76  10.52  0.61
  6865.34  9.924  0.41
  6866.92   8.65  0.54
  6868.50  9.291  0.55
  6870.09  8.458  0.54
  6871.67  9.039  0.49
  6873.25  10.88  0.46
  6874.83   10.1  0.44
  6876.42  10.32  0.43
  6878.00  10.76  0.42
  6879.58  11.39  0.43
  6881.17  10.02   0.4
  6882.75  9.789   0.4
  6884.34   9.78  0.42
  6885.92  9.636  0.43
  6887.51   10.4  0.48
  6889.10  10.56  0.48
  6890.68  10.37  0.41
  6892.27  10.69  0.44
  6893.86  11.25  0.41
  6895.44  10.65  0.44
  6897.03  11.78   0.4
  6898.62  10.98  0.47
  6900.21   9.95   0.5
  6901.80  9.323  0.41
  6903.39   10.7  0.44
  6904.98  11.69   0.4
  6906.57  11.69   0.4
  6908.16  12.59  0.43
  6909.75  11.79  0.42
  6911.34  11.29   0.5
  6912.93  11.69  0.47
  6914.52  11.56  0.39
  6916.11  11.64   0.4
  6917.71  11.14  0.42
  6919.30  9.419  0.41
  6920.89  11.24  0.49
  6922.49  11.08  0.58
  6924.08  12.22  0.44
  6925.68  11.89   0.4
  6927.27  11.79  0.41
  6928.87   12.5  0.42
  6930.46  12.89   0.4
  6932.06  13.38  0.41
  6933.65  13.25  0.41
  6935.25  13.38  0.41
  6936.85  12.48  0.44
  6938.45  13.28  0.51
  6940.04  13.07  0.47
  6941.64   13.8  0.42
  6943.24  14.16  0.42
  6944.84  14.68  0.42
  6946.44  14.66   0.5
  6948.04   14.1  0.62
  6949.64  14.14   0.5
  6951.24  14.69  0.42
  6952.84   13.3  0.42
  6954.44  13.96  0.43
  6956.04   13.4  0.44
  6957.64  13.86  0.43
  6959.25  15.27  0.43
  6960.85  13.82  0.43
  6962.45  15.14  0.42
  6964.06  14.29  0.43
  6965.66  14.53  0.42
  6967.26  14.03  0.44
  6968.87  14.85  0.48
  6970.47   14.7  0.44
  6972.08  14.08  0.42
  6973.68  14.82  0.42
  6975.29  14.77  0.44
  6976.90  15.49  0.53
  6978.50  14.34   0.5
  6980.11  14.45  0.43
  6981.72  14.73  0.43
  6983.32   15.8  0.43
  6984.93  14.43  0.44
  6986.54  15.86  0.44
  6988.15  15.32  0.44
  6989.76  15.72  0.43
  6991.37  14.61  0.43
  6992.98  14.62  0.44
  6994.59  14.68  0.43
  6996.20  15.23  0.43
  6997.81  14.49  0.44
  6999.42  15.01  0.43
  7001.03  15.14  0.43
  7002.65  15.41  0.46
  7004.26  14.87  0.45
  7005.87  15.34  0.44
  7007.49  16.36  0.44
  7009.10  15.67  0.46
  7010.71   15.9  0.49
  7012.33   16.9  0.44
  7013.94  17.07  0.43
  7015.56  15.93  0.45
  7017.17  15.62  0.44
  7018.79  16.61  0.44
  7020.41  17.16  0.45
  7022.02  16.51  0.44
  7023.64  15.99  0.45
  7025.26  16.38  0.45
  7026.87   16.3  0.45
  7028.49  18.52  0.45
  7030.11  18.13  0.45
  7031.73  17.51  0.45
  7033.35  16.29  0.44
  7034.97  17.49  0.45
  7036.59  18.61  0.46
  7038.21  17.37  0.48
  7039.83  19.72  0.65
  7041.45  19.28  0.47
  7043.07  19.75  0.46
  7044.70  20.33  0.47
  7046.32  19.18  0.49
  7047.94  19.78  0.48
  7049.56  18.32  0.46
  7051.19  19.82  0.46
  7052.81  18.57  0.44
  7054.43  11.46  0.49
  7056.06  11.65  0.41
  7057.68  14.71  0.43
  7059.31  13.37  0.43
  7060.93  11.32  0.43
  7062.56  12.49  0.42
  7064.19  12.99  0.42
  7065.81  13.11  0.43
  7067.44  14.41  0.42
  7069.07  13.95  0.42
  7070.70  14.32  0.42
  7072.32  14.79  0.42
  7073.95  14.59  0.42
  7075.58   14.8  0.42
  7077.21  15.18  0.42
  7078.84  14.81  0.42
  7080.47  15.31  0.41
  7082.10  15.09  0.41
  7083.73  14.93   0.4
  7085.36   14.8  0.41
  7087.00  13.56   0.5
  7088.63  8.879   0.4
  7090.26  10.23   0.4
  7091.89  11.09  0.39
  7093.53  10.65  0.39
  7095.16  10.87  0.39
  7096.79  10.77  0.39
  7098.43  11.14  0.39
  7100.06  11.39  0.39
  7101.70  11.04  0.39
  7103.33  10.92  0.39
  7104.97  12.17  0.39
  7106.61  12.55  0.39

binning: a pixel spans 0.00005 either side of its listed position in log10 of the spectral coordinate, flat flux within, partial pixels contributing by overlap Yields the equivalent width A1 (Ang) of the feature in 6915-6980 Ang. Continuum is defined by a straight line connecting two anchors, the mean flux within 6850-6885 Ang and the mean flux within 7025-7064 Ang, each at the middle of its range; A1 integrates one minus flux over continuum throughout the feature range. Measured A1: -2.7 Ang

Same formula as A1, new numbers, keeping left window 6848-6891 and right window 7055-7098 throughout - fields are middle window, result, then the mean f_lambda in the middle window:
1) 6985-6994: -2.6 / 15.1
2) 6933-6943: -2.2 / 13.3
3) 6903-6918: -1.7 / 11.6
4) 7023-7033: -3.9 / 17.1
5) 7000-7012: -3.6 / 15.6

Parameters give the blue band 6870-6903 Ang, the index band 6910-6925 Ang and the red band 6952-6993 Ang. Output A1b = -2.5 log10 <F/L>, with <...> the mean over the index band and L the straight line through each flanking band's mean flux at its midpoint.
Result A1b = 0.06 mag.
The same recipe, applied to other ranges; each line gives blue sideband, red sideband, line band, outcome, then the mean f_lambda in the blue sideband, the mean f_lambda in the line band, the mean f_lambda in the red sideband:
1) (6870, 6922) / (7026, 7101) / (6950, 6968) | -0.154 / 10.7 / 14.2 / 15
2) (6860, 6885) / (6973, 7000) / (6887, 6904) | 0.030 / 9.88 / 10.6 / 15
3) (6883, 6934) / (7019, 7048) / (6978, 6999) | 0.041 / 11.2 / 15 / 17.9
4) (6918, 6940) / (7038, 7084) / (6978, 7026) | -0.102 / 12.2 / 15.5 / 15.7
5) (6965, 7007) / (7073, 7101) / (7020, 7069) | -0.201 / 14.9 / 16.5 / 12.8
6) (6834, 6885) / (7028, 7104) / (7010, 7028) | -0.201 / 9.74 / 16.4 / 14.8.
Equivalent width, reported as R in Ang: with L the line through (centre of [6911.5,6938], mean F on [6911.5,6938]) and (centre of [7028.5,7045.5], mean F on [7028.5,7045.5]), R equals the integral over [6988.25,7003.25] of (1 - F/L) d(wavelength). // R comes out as 1.0 Ang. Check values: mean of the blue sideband 12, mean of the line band 15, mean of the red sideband 18.4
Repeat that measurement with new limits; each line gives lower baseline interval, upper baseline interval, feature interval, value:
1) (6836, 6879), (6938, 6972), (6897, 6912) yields 0.90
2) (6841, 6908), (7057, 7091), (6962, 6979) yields -4.06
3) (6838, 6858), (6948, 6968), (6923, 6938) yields 0.50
